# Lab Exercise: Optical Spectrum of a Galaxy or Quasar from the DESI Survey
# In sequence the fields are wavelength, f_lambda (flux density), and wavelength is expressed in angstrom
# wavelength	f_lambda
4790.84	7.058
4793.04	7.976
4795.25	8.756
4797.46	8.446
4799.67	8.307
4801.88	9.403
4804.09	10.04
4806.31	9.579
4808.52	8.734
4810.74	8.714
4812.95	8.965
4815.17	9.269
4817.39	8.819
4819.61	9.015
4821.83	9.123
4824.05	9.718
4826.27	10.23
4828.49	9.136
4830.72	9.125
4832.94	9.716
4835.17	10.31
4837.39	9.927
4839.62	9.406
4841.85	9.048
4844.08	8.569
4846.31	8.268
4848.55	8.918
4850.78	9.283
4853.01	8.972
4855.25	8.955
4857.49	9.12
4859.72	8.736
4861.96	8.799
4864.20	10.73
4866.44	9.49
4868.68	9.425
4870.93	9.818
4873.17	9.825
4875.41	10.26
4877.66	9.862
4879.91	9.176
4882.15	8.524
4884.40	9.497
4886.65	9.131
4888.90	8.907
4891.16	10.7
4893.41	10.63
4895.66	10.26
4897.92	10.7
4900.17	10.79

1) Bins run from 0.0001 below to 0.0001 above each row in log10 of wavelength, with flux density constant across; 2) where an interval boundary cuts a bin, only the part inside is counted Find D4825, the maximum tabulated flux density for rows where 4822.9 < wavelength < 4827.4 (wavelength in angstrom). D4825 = 10.23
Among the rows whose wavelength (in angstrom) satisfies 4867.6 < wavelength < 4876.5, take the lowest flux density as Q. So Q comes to 9.425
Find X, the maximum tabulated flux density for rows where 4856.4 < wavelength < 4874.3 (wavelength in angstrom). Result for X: 10.73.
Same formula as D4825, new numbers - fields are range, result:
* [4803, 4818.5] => 10.04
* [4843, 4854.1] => 9.283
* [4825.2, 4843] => 10.31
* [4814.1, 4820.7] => 9.269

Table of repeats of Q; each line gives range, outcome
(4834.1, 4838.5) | 9.927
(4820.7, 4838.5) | 9.123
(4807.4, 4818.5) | 8.714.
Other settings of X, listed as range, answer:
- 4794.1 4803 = 9.403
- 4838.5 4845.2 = 9.406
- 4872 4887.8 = 10.26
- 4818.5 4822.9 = 9.123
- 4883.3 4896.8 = 10.7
